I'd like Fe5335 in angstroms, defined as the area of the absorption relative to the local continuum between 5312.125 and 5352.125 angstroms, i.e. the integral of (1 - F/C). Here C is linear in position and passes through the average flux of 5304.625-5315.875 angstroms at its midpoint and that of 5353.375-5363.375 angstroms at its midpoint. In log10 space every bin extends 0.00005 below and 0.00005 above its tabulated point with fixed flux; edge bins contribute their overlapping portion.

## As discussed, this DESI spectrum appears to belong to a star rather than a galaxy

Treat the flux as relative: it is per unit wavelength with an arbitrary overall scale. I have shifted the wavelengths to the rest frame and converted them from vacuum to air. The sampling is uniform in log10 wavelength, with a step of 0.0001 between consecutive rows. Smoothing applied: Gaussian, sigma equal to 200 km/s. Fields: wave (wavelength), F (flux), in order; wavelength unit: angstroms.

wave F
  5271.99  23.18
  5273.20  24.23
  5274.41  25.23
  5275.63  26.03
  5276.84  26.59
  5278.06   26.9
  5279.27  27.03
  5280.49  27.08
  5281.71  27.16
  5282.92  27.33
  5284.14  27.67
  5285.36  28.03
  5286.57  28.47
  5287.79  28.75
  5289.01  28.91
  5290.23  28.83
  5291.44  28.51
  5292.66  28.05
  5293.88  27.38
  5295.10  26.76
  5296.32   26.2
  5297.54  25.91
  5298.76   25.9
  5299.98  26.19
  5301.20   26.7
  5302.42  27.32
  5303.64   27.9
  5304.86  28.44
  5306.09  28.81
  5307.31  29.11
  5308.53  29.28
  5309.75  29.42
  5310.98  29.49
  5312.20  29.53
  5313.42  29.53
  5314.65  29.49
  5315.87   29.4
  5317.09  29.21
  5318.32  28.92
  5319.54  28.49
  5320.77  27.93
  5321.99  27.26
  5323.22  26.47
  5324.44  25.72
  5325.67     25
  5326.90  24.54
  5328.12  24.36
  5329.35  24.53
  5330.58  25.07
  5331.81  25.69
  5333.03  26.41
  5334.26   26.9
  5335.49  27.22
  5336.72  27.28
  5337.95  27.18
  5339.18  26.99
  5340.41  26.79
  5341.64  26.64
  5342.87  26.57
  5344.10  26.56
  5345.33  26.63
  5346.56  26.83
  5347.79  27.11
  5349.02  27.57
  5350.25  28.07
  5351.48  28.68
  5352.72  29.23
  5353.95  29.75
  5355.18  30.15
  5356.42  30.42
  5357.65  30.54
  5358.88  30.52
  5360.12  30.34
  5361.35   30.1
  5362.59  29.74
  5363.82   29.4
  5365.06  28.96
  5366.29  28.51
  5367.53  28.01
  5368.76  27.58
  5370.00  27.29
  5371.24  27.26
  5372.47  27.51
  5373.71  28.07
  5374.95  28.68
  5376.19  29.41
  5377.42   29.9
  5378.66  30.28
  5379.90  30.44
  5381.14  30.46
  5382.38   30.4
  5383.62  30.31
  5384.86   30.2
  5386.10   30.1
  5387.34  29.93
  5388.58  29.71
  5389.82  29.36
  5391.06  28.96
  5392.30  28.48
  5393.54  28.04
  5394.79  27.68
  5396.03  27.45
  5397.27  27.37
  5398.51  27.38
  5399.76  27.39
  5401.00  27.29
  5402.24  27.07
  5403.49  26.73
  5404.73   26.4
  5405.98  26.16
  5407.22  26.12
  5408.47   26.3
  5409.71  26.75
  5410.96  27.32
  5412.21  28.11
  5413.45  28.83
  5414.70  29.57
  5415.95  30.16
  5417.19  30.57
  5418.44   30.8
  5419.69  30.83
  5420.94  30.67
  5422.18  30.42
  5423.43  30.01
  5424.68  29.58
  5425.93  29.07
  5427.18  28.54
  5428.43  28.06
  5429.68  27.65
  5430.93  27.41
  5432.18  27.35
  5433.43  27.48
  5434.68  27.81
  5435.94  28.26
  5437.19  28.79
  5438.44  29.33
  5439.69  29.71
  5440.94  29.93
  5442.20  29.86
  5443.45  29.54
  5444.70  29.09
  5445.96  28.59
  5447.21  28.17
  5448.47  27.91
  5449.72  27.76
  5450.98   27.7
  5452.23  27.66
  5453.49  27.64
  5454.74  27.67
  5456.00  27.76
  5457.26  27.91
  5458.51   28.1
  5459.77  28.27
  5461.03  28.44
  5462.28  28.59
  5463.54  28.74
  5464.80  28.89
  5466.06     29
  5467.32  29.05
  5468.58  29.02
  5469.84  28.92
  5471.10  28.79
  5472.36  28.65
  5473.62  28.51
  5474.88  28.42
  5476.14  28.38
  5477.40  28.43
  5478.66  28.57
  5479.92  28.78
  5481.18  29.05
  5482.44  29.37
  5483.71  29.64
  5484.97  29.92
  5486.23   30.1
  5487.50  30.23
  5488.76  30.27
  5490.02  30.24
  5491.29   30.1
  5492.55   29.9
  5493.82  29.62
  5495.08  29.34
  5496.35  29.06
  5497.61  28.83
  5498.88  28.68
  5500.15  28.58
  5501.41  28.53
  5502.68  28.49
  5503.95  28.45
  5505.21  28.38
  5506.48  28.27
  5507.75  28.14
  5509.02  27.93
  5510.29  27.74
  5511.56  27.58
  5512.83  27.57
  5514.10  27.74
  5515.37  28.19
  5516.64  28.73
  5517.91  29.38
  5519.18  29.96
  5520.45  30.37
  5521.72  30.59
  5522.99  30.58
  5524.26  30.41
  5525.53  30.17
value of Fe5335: 3.5 angstroms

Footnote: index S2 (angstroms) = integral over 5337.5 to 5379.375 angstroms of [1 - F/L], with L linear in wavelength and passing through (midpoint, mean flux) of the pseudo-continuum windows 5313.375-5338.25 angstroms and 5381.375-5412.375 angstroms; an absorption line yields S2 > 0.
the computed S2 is -1.55 angstroms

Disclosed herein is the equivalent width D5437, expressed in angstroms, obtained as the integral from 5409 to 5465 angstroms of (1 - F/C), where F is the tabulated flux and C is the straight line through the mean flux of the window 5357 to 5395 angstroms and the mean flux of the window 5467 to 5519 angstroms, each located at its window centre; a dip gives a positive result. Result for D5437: 0.7 angstroms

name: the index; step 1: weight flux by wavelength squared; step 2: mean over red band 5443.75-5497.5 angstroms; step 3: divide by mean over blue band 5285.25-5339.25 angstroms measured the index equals 1.11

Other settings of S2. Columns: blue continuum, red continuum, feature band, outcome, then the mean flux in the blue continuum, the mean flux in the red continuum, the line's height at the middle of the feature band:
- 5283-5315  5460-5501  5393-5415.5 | 1.0 angstroms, 28.1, 29.1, 28.7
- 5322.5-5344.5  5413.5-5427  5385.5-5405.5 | 0.6 angstroms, 26.1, 30.1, 28.9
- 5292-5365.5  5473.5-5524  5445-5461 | 0.4 angstroms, 27.8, 29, 28.7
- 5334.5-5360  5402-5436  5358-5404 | -1.0 angstroms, 28.1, 28.4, 28.2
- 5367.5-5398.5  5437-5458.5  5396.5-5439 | 0.6 angstroms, 28.9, 28.5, 28.7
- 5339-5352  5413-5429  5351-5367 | -1.2 angstroms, 27.1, 29.8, 27.6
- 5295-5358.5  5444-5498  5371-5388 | -0.9 angstroms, 27.6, 28.8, 28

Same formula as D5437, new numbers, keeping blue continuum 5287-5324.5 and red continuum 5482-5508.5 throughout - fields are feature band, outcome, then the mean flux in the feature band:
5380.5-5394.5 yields -0.5 angstroms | 29.6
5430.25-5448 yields 0.1 angstroms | 28.6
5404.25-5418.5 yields 0.4 angstroms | 28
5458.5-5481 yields 0.3 angstroms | 28.7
